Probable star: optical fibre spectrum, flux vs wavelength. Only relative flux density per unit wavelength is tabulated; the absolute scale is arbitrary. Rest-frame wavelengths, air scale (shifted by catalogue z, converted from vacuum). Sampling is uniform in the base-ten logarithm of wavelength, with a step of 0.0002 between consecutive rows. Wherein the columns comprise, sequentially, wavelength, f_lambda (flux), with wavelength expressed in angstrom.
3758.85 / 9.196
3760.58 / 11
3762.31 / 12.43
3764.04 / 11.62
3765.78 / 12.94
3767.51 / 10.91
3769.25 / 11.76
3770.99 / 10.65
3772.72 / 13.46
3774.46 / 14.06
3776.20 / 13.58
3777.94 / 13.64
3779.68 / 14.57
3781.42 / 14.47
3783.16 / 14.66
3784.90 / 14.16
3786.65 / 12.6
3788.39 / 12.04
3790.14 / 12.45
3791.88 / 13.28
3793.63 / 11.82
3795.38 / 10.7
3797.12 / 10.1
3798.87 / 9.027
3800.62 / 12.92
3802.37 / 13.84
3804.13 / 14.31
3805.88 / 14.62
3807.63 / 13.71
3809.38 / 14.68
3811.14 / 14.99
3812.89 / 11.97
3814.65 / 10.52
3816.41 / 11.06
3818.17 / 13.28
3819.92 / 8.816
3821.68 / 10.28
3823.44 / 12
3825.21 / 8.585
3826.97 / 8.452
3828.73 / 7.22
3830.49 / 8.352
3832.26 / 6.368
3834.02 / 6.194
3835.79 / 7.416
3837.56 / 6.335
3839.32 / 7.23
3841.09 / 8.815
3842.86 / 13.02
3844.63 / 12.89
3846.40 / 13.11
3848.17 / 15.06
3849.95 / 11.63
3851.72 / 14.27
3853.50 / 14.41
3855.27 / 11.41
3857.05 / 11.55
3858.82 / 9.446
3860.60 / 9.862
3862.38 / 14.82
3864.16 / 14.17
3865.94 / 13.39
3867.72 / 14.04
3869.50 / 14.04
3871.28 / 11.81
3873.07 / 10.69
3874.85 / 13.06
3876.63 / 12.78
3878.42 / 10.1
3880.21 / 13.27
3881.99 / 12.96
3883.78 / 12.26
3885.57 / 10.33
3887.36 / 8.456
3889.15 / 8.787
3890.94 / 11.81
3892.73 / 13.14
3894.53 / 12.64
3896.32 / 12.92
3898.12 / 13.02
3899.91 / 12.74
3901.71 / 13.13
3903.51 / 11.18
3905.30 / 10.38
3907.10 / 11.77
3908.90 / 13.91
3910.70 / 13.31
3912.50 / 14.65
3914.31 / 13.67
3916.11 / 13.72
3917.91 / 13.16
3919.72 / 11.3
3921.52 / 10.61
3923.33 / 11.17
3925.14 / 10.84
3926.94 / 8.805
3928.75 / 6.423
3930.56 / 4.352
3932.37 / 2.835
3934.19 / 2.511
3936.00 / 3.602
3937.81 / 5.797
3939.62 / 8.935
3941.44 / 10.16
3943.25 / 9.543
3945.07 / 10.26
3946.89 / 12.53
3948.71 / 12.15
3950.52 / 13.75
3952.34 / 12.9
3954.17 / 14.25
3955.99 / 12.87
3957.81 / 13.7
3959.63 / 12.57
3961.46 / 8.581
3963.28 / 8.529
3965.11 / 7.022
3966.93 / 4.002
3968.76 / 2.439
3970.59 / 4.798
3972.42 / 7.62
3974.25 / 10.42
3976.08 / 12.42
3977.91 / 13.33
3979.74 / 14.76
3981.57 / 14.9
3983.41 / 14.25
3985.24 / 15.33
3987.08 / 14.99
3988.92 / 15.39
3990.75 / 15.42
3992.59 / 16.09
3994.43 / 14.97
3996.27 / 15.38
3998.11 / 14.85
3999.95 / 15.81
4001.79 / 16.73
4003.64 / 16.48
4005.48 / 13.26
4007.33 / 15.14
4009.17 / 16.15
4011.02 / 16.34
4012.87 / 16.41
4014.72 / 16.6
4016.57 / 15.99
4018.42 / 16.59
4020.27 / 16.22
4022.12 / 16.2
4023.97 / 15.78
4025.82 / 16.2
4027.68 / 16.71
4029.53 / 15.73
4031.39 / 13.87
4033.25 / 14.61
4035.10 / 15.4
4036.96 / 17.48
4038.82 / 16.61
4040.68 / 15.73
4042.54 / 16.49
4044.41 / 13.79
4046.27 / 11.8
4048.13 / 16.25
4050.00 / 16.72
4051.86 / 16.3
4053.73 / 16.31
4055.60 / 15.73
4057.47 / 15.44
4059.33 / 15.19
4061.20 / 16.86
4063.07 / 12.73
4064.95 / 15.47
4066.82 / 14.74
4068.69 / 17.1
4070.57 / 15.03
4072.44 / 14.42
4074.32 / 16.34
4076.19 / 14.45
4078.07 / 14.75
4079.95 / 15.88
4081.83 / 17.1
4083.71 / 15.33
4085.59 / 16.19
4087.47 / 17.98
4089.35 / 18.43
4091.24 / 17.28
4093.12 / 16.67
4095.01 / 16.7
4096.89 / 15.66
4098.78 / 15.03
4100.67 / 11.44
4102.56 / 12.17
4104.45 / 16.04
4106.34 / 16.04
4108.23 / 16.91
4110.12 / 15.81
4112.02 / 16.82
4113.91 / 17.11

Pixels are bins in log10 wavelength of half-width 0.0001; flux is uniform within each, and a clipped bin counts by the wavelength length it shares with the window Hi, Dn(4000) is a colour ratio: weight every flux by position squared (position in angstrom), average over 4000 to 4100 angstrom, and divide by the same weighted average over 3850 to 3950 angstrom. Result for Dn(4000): 1.5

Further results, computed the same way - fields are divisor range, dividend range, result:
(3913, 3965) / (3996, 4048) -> 1.64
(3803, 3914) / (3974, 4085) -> 1.44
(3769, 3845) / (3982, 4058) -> 1.53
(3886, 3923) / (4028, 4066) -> 1.36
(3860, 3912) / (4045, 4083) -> 1.37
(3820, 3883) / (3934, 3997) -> 1.06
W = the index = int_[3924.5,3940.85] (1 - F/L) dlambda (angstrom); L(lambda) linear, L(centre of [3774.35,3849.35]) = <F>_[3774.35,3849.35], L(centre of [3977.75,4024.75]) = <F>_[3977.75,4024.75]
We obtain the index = 9.4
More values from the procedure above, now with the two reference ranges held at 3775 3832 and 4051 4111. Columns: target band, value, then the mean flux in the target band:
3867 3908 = 3.64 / 12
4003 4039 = -2.39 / 15.9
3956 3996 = 7.60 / 11.6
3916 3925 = 1.21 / 11.7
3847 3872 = -0.19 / 12.9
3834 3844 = 3.23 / 8.46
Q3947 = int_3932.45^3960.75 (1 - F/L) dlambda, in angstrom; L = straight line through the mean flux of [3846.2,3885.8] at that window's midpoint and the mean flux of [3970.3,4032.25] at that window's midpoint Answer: 7.75 angstrom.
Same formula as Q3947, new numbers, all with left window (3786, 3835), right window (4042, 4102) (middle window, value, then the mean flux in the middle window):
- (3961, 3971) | 5.78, 5.83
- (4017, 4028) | -1.11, 16.3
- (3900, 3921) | 0.28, 12.7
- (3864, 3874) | -0.63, 12.9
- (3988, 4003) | -1.36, 15.6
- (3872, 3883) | 0.17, 12.1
